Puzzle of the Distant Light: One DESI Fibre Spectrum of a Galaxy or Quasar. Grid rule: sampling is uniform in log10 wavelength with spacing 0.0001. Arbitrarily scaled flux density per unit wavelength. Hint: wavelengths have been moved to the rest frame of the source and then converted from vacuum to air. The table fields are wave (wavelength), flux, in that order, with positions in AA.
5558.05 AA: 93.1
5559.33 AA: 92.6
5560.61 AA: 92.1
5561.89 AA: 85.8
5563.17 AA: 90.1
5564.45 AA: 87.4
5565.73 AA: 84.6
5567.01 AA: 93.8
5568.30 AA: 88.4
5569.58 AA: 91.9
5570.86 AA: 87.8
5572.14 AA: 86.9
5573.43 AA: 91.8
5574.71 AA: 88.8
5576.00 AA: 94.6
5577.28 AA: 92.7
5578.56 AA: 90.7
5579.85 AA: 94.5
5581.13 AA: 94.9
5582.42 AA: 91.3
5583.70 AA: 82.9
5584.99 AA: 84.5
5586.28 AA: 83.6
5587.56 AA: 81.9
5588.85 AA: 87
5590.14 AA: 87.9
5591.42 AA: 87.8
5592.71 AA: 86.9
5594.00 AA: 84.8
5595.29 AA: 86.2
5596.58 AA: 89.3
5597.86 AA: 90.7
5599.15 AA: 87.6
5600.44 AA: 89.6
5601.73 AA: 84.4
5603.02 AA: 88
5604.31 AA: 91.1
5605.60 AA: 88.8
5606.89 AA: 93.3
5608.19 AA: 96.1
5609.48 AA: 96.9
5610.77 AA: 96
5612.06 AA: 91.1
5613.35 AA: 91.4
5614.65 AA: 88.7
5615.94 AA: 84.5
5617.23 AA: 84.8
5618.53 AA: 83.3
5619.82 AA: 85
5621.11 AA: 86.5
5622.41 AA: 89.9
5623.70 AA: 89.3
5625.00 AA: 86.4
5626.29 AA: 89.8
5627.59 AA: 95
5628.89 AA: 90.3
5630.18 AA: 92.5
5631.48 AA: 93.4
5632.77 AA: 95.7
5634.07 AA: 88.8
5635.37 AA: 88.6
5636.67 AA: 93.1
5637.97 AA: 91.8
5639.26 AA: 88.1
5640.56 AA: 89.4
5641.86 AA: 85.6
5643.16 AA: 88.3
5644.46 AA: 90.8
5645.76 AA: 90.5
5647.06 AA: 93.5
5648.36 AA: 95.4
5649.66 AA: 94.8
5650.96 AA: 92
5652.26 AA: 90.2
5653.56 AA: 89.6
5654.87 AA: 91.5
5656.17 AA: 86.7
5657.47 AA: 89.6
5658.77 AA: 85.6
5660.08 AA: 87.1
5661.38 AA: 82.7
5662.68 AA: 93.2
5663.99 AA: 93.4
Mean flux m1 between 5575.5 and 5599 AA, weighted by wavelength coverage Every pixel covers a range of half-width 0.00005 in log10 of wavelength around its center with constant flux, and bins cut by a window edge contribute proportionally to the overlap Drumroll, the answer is 88.4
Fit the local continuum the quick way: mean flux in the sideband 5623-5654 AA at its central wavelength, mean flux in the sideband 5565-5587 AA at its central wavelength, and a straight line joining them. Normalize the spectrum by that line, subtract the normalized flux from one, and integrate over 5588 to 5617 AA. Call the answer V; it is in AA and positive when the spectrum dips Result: 0.3 AA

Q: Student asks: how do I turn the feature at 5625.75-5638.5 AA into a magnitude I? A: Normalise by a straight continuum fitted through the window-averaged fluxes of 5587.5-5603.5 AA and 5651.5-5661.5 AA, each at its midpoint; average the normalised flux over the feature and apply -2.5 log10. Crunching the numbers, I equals -0.05 mag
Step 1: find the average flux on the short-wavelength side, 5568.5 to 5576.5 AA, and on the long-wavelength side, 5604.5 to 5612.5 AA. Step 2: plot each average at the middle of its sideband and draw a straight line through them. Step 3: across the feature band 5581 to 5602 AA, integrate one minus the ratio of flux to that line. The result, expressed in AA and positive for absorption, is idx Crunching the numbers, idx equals 1.1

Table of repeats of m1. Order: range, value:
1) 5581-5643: 89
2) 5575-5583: 92.9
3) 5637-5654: 90.9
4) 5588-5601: 87.7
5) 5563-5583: 90.6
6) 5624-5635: 91.3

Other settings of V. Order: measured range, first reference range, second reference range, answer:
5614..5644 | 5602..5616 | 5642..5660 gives 0.6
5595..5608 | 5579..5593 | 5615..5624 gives -0.3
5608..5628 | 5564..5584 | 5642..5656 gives 0.3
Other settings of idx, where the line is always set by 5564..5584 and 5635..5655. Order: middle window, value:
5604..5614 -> -0.3 AA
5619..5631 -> 0.2 AA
